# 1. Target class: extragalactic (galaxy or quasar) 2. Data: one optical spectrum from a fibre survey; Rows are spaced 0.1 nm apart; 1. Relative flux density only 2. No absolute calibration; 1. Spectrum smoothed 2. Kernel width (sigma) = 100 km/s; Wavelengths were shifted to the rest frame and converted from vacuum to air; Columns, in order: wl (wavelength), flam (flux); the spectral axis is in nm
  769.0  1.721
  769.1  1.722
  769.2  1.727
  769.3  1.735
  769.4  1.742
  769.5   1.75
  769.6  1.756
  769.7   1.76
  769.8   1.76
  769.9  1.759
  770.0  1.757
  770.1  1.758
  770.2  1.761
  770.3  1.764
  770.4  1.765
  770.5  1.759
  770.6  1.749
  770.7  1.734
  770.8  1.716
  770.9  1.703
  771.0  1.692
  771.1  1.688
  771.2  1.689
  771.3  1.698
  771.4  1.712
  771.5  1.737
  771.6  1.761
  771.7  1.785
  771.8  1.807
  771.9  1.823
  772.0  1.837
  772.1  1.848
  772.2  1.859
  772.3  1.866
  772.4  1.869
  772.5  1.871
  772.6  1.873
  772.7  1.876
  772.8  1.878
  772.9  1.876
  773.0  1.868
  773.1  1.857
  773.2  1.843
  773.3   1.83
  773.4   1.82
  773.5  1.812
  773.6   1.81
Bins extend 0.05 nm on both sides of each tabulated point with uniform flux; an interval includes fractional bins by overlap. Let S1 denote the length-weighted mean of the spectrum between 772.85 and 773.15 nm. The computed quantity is 1.87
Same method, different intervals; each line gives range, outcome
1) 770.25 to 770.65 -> 1.76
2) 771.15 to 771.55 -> 1.71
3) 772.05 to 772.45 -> 1.86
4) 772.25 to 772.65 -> 1.87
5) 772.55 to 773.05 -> 1.87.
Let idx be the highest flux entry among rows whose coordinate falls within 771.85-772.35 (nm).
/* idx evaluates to 1.866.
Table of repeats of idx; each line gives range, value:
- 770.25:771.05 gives 1.765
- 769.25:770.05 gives 1.76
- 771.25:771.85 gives 1.807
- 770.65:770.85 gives 1.734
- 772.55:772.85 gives 1.878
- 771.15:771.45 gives 1.712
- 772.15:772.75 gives 1.876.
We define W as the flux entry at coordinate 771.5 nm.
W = 1.737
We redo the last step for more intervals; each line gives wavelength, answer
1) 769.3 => 1.735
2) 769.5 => 1.75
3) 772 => 1.837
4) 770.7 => 1.734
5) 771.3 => 1.698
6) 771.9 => 1.823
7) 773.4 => 1.82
